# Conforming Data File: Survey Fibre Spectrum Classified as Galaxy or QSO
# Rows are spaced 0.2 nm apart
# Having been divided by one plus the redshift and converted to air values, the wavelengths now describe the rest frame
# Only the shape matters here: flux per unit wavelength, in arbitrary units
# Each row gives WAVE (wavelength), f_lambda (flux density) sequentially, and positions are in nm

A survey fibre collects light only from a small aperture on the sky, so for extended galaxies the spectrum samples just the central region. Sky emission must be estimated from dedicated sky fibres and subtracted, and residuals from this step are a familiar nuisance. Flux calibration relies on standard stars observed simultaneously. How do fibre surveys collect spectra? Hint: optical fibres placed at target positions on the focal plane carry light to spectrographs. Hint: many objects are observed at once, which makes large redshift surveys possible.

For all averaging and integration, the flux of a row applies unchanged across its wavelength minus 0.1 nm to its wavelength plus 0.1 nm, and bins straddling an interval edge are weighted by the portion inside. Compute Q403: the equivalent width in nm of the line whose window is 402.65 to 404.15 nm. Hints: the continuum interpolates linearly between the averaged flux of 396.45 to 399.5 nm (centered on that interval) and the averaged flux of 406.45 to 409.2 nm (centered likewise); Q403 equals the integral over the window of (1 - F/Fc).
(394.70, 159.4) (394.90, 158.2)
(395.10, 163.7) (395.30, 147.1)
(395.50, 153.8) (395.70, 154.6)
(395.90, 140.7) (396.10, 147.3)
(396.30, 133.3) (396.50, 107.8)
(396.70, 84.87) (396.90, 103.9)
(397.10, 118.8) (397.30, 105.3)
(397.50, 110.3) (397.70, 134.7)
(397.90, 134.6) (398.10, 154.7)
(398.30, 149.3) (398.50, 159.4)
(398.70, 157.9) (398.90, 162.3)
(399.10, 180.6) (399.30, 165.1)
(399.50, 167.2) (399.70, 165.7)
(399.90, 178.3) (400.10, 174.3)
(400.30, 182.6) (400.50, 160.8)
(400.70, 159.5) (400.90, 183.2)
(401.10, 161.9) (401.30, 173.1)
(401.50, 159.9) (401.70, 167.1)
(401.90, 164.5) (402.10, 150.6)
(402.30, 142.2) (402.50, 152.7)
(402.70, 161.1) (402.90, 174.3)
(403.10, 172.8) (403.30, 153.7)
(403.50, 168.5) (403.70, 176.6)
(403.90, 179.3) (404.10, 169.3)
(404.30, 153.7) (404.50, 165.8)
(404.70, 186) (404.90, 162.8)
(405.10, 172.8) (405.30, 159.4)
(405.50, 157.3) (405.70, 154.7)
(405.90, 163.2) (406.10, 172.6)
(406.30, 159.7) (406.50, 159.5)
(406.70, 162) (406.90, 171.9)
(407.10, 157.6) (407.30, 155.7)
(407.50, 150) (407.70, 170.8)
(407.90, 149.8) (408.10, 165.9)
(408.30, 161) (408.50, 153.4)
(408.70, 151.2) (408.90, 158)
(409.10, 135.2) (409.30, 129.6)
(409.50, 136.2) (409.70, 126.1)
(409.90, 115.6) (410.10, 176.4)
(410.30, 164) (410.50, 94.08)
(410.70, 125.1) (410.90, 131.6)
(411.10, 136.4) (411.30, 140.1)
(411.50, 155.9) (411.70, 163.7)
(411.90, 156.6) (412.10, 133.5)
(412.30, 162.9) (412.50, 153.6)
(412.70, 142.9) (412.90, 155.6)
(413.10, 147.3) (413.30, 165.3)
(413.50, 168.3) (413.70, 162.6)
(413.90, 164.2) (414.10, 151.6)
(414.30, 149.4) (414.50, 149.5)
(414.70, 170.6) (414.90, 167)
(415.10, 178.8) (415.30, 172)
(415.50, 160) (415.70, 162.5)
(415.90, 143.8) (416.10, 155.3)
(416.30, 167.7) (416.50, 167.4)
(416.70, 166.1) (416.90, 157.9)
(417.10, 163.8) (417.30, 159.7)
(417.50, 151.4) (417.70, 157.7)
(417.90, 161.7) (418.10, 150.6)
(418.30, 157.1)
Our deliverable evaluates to -0.22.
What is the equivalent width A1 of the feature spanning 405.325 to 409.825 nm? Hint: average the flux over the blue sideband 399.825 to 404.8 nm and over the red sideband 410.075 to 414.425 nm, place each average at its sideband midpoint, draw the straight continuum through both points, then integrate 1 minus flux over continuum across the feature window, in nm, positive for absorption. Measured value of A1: 0.09 nm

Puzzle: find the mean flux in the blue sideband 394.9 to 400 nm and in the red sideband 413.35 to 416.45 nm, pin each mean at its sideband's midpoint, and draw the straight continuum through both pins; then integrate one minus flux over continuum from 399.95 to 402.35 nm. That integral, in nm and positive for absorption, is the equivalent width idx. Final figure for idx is -0.30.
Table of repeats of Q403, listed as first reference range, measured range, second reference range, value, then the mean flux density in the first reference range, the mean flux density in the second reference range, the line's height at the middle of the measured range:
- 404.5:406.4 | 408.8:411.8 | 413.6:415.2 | 0.444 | 165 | 162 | 163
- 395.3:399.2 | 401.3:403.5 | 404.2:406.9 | -0.102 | 137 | 164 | 154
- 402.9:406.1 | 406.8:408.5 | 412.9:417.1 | 0.054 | 167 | 161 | 165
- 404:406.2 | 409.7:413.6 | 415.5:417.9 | 0.378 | 165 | 160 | 162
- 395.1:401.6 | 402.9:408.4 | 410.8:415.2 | -0.443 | 149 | 155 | 152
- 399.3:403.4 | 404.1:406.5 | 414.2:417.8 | -0.003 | 165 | 161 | 164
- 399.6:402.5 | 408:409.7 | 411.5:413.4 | 0.107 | 166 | 154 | 157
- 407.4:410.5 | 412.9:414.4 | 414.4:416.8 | 0.006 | 148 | 163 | 159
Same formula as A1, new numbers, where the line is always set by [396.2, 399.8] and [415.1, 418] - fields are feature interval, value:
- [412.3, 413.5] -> 0.01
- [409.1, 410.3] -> 0.11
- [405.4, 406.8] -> -0.12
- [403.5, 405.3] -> -0.29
